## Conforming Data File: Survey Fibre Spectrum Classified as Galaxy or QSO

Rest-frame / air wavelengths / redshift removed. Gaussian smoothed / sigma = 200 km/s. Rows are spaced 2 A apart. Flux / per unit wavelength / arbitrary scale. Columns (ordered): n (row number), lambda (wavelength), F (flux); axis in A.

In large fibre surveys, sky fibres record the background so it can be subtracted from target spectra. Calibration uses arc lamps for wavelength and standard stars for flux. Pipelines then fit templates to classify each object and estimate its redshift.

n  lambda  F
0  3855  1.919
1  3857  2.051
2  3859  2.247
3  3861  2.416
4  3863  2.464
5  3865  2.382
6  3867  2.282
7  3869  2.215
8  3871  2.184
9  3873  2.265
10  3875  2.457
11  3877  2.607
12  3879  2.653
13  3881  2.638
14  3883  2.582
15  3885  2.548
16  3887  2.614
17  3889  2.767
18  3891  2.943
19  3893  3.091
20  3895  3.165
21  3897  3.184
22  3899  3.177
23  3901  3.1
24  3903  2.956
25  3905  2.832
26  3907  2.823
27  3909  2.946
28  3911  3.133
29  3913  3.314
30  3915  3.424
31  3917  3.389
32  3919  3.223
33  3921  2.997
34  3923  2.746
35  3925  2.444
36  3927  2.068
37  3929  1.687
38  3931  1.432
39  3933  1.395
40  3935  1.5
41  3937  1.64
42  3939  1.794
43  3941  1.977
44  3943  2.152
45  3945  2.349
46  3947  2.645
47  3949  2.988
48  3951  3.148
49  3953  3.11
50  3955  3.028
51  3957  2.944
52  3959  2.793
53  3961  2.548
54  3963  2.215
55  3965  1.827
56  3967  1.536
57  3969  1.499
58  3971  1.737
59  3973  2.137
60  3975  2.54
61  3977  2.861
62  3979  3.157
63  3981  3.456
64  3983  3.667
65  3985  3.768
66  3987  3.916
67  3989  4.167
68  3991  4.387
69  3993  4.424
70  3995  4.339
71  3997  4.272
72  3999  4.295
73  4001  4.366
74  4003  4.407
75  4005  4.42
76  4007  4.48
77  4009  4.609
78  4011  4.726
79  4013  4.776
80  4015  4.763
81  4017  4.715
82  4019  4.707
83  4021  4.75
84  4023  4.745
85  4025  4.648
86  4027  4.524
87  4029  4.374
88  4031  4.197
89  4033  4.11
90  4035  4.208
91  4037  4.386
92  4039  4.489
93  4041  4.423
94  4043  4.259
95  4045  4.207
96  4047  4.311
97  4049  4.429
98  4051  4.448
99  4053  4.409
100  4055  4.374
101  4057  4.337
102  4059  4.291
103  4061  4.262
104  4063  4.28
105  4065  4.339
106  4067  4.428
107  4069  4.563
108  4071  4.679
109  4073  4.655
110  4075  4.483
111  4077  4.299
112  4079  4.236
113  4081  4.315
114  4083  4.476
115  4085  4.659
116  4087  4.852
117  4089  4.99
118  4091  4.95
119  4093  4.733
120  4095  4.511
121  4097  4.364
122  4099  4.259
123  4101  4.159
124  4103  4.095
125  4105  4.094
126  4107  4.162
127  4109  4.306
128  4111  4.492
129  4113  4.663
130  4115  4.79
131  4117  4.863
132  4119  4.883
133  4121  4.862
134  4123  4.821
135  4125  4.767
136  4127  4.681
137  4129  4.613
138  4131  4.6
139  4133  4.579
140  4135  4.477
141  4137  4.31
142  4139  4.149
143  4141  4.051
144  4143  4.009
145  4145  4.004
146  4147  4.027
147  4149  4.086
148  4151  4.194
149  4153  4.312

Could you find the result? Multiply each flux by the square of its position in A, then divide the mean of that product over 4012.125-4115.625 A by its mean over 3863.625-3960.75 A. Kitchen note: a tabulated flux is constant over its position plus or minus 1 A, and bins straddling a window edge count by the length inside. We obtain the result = 1.84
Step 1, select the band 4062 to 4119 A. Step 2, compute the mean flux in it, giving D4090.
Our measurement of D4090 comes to 4.5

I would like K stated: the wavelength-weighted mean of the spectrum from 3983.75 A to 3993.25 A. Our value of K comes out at 4.1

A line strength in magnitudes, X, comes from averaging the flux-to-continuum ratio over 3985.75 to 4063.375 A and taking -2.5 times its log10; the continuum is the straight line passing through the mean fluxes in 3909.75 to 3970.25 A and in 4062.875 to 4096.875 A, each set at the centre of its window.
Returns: -0.20 mag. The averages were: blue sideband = 2.43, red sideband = 4.56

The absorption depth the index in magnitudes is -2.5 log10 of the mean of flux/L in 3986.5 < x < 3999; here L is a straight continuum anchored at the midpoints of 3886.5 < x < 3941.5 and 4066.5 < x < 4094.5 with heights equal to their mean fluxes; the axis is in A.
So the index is -0.20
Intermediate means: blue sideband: 2.64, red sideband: 4.6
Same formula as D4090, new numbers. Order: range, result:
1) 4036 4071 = 4.38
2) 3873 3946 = 2.6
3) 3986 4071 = 4.42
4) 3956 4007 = 3.29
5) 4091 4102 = 4.45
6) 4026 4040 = 4.33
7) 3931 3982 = 2.34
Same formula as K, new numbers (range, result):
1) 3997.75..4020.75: 4.57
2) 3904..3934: 2.66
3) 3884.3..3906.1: 2.95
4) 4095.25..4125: 4.5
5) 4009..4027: 4.71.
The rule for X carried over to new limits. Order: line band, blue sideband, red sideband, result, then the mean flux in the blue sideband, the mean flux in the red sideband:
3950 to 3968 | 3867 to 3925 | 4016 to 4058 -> 0.35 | 2.84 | 4.43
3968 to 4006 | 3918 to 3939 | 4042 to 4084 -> -0.14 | 2.1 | 4.38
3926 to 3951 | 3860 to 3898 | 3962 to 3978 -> 0.11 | 2.6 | 2.04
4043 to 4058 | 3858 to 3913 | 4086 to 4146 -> -0.09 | 2.7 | 4.5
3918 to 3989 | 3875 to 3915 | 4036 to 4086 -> 0.34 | 2.9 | 4.4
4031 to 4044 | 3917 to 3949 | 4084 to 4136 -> -0.19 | 2.2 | 4.59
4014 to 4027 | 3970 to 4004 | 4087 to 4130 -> -0.20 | 3.64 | 4.58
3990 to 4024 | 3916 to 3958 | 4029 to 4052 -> -0.22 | 2.41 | 4.32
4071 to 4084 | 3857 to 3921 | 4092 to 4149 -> -0.08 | 2.77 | 4.43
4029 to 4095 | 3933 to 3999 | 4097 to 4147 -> -0.17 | 2.83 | 4.44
